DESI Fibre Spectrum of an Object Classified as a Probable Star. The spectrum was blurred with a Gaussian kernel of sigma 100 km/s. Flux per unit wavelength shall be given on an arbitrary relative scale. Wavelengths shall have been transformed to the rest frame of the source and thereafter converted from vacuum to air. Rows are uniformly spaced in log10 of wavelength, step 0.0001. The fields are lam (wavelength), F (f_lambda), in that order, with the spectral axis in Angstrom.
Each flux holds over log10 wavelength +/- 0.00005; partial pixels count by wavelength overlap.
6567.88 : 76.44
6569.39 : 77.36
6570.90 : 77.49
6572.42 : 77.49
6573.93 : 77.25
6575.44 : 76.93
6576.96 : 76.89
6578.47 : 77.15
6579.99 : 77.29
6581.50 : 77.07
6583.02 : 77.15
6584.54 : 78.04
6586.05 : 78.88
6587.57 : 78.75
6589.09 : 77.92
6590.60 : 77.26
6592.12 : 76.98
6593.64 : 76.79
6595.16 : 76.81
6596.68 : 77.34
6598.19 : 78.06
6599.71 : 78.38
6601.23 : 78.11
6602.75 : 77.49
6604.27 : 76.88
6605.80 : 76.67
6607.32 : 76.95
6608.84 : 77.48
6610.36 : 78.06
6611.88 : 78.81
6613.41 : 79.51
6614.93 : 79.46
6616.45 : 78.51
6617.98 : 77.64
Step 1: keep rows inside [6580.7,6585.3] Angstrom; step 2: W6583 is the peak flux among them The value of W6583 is 78.04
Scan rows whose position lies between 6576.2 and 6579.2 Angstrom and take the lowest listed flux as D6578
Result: 76.89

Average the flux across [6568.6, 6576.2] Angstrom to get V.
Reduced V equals 77.3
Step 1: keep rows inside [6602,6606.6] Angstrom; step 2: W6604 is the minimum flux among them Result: 76.67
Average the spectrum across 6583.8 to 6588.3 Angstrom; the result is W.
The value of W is 78.6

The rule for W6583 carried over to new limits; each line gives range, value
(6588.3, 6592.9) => 77.92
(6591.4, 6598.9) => 78.06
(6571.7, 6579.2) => 77.49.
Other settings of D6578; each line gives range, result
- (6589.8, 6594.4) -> 76.79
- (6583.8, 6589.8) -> 77.92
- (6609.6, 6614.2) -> 78.06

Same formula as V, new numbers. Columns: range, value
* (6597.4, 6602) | 78.3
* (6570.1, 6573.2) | 77.5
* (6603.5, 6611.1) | 77.2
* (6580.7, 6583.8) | 77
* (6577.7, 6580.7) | 77.2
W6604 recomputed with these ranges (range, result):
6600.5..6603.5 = 77.49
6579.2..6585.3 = 77.07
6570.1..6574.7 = 77.25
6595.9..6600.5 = 77.34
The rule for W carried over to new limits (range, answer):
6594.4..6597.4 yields 77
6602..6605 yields 77.2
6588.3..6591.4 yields 77.6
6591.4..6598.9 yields 77.2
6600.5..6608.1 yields 77.2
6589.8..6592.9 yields 77.2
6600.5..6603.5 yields 77.8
